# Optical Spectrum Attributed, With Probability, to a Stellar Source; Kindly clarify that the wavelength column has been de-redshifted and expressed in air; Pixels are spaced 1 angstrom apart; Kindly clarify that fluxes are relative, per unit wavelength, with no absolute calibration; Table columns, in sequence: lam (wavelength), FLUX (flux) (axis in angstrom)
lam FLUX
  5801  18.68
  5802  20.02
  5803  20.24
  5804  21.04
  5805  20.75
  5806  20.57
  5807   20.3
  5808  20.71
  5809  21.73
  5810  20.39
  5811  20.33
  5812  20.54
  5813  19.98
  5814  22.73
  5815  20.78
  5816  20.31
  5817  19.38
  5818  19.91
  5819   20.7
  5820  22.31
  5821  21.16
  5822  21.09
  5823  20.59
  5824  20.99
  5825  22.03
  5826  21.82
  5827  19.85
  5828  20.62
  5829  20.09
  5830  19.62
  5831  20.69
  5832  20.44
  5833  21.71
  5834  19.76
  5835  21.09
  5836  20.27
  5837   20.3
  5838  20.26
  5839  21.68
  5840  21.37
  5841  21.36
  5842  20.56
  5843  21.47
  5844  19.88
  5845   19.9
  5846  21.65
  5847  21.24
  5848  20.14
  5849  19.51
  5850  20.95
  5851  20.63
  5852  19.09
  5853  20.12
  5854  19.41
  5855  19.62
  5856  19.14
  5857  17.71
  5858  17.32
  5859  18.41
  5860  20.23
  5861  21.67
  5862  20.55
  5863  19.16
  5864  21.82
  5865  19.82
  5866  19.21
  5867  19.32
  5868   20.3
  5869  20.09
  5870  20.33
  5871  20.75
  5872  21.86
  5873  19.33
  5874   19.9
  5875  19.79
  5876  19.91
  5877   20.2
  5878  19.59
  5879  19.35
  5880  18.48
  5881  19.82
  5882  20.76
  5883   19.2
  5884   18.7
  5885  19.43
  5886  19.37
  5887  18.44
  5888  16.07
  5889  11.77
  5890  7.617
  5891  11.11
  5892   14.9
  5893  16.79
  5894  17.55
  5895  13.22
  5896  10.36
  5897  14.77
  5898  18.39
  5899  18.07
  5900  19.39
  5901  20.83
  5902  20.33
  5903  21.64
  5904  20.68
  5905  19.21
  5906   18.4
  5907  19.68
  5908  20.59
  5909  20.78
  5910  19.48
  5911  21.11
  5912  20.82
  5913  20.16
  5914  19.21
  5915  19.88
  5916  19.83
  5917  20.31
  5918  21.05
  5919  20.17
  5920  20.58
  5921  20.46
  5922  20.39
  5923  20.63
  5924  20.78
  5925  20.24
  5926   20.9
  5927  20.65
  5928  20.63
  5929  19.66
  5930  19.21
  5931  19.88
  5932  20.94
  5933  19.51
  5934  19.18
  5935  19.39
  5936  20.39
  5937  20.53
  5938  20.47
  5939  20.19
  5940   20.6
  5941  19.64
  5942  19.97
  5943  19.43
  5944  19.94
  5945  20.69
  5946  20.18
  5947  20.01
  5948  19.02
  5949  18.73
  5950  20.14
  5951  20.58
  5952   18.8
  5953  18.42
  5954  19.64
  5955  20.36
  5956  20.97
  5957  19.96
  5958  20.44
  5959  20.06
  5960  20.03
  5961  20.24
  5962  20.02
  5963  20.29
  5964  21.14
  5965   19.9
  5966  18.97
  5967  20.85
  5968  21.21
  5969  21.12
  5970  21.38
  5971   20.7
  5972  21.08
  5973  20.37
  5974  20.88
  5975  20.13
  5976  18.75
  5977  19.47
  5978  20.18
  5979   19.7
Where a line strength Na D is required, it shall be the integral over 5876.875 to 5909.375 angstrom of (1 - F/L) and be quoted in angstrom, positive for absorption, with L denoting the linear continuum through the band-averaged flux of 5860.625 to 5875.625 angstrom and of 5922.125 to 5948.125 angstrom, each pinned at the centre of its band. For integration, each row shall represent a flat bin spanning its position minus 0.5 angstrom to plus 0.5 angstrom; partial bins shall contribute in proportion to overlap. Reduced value 4.0 angstrom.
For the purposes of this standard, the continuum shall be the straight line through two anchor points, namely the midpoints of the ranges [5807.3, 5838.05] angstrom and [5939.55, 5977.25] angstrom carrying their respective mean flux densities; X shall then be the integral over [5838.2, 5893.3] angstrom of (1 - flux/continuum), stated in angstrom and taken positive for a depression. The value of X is 3.5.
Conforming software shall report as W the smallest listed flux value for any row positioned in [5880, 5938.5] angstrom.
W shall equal 7.617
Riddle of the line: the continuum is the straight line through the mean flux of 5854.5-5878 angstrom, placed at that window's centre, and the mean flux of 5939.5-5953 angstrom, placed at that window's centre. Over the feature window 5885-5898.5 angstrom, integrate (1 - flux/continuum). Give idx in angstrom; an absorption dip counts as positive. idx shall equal 3.4 angstrom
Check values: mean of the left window 19.8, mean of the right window 19.8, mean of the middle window 14.8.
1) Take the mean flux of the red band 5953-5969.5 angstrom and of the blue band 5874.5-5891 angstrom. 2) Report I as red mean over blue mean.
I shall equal 1.14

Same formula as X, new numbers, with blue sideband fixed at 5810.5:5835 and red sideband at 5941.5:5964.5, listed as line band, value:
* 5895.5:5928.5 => 0.8 angstrom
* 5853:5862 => 0.5 angstrom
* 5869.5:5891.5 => 2.3 angstrom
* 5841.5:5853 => 0.1 angstrom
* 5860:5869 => 0.1 angstrom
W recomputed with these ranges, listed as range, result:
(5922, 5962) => 18.42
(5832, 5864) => 17.32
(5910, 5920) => 19.21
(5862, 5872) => 19.16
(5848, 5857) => 17.71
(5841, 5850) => 19.51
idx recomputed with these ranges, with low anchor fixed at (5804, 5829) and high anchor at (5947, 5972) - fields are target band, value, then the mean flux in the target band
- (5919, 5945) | 0.1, 20.2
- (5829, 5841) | 0.0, 20.7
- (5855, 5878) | 0.8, 19.8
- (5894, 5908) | 1.6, 18.1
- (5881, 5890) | 1.3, 17.5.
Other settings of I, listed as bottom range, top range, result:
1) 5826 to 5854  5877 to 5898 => 0.80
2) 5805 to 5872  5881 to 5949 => 0.93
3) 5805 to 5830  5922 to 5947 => 0.97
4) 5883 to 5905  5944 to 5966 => 1.19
